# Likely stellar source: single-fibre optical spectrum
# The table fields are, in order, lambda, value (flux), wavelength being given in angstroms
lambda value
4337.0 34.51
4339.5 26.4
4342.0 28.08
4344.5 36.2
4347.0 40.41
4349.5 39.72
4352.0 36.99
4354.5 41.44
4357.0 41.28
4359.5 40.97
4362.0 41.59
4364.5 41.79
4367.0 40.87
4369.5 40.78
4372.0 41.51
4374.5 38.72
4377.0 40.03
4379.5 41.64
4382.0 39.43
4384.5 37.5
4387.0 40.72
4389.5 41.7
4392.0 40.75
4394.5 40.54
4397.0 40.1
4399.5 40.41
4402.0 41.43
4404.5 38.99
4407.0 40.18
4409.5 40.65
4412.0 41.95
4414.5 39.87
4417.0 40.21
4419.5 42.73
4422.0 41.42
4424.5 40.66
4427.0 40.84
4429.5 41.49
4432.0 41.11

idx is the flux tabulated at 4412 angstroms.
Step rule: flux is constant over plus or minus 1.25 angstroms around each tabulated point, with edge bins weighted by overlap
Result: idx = 41.95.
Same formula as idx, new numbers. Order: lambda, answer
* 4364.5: 41.79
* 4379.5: 41.64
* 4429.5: 41.49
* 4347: 40.41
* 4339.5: 26.4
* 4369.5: 40.78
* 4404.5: 38.99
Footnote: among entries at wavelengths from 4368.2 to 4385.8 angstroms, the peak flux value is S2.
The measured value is 41.64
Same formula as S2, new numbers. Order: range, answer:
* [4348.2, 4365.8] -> 41.79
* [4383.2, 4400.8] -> 41.7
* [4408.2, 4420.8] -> 42.73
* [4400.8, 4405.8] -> 41.43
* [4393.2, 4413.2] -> 41.95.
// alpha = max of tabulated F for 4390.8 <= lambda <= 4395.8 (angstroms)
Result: 40.75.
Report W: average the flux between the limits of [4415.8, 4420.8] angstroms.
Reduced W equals 41.5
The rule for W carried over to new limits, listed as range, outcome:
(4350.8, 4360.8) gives 40.2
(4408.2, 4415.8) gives 40.8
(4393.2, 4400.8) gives 40.4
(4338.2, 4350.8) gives 34.2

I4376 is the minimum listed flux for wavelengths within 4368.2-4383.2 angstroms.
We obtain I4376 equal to 38.72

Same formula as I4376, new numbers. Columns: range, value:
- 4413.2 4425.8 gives 39.87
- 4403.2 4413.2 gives 38.99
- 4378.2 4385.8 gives 37.5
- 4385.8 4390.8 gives 40.72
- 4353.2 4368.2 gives 40.87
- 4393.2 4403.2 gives 40.1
